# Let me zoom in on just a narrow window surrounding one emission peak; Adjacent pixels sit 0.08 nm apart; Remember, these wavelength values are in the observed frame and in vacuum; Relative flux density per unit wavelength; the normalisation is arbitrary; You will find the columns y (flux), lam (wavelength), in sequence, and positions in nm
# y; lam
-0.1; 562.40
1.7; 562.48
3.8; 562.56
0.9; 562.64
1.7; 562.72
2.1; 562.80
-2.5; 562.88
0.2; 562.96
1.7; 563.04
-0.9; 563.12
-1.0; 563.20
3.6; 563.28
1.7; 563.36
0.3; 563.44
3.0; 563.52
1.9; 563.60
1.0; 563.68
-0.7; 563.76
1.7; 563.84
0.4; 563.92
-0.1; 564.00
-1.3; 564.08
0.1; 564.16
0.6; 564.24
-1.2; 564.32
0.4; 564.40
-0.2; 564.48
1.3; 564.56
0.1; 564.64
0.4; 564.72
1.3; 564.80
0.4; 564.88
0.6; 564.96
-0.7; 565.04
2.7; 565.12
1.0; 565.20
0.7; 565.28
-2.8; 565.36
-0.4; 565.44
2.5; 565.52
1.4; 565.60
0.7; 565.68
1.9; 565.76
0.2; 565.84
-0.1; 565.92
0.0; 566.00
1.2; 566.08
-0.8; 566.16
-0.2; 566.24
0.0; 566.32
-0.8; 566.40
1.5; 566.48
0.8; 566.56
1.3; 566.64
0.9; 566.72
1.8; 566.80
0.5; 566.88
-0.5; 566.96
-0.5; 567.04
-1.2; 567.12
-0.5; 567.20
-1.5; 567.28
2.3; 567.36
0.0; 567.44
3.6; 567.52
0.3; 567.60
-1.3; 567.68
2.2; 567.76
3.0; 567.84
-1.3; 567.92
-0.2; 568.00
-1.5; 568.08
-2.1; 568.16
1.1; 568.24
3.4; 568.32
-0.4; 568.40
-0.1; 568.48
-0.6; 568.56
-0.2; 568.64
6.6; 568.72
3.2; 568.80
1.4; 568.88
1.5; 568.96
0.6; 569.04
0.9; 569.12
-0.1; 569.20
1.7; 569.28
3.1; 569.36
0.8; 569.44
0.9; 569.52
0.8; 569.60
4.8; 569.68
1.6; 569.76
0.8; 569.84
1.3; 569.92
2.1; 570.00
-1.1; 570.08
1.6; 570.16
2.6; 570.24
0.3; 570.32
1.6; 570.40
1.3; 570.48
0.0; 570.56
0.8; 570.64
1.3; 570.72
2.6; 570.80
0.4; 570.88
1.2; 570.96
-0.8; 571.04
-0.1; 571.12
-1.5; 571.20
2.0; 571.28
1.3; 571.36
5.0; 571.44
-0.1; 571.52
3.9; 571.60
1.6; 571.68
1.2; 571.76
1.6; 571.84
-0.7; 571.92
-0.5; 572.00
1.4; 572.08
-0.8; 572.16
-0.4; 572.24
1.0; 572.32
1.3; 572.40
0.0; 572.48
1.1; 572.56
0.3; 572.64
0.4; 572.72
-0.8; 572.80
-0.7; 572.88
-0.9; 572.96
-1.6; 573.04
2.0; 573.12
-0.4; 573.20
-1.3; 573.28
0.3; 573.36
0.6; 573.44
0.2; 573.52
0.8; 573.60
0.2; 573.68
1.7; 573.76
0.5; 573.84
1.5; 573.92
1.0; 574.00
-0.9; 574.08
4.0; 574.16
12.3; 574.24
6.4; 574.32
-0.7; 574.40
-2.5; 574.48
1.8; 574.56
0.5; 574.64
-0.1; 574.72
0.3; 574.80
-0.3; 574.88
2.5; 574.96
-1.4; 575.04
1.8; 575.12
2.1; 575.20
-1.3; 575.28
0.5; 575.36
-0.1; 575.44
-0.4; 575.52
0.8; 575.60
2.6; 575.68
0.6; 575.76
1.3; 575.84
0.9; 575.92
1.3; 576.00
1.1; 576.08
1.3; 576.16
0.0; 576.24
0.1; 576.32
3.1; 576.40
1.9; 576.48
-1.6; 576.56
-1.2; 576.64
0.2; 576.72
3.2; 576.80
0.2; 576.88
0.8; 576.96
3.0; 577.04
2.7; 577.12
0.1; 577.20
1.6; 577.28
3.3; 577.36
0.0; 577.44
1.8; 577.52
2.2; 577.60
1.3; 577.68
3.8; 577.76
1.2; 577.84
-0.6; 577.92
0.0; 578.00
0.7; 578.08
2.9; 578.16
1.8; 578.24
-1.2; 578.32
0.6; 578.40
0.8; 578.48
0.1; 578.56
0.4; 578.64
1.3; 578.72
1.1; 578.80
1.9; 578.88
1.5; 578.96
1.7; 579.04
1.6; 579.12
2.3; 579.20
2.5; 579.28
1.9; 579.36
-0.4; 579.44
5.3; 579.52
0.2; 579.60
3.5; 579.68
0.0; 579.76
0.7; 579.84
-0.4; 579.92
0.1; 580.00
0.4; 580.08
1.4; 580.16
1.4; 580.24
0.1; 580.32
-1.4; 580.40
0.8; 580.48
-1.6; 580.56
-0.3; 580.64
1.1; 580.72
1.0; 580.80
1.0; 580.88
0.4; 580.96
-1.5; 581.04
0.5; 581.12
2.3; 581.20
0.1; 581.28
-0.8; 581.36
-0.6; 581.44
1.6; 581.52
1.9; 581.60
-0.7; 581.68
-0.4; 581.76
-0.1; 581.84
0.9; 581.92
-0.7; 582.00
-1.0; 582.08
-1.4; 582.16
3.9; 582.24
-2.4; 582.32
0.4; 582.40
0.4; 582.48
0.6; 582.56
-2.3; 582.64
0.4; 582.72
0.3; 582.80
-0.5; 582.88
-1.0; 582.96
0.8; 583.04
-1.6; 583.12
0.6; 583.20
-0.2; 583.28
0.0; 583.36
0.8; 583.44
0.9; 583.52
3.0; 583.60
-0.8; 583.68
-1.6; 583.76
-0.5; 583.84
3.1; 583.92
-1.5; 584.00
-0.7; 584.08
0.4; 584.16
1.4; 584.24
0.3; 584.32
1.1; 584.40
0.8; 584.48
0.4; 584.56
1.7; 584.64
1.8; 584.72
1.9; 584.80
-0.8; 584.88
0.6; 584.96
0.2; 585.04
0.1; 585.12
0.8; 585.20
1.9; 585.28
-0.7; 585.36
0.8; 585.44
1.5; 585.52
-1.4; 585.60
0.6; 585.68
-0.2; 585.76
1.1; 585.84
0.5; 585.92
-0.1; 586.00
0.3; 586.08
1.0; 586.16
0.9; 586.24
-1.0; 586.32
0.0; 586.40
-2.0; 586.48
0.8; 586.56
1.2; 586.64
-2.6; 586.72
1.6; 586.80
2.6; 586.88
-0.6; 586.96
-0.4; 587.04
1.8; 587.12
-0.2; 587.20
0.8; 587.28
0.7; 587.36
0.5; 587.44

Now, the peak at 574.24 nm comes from [O III] 5007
